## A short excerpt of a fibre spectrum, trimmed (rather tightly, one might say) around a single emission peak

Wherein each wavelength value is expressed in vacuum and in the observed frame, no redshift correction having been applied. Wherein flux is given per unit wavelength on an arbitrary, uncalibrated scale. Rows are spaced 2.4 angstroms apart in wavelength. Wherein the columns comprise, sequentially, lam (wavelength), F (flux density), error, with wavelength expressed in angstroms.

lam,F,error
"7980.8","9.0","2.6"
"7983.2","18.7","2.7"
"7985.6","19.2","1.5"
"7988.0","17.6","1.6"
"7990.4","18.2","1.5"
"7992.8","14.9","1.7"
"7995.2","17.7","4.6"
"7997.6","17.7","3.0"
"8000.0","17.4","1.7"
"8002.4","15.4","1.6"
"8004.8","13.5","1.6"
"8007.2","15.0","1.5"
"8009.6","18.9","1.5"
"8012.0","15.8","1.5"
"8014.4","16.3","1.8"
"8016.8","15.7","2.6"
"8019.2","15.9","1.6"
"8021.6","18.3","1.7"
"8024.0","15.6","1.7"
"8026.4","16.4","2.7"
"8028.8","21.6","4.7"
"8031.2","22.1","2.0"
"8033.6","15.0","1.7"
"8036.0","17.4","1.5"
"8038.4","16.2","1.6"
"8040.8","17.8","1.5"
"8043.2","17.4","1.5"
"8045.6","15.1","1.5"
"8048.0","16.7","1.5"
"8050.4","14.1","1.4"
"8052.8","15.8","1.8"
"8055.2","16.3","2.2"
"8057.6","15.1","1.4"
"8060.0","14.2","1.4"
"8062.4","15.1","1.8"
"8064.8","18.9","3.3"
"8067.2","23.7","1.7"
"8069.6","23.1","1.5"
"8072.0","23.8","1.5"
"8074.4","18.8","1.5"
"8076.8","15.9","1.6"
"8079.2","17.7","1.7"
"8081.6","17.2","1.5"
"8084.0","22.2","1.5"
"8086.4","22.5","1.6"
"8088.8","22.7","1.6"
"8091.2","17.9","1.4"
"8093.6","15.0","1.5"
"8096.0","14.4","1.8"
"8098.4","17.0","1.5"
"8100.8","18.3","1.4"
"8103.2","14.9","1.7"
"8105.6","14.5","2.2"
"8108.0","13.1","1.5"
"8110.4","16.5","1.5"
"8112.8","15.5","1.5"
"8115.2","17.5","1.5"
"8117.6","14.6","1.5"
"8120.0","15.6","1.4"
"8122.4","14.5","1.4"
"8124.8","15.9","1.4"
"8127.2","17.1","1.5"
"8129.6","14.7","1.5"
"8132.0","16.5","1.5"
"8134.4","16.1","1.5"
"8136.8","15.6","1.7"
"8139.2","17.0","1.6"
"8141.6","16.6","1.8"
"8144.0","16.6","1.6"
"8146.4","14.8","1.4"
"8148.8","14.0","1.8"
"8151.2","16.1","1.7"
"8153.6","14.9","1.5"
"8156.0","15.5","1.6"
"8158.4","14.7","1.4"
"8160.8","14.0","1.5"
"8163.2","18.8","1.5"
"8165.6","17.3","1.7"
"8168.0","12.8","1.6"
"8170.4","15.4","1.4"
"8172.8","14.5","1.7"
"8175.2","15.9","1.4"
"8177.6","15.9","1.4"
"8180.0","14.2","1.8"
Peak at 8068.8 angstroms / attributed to [S II] 6716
